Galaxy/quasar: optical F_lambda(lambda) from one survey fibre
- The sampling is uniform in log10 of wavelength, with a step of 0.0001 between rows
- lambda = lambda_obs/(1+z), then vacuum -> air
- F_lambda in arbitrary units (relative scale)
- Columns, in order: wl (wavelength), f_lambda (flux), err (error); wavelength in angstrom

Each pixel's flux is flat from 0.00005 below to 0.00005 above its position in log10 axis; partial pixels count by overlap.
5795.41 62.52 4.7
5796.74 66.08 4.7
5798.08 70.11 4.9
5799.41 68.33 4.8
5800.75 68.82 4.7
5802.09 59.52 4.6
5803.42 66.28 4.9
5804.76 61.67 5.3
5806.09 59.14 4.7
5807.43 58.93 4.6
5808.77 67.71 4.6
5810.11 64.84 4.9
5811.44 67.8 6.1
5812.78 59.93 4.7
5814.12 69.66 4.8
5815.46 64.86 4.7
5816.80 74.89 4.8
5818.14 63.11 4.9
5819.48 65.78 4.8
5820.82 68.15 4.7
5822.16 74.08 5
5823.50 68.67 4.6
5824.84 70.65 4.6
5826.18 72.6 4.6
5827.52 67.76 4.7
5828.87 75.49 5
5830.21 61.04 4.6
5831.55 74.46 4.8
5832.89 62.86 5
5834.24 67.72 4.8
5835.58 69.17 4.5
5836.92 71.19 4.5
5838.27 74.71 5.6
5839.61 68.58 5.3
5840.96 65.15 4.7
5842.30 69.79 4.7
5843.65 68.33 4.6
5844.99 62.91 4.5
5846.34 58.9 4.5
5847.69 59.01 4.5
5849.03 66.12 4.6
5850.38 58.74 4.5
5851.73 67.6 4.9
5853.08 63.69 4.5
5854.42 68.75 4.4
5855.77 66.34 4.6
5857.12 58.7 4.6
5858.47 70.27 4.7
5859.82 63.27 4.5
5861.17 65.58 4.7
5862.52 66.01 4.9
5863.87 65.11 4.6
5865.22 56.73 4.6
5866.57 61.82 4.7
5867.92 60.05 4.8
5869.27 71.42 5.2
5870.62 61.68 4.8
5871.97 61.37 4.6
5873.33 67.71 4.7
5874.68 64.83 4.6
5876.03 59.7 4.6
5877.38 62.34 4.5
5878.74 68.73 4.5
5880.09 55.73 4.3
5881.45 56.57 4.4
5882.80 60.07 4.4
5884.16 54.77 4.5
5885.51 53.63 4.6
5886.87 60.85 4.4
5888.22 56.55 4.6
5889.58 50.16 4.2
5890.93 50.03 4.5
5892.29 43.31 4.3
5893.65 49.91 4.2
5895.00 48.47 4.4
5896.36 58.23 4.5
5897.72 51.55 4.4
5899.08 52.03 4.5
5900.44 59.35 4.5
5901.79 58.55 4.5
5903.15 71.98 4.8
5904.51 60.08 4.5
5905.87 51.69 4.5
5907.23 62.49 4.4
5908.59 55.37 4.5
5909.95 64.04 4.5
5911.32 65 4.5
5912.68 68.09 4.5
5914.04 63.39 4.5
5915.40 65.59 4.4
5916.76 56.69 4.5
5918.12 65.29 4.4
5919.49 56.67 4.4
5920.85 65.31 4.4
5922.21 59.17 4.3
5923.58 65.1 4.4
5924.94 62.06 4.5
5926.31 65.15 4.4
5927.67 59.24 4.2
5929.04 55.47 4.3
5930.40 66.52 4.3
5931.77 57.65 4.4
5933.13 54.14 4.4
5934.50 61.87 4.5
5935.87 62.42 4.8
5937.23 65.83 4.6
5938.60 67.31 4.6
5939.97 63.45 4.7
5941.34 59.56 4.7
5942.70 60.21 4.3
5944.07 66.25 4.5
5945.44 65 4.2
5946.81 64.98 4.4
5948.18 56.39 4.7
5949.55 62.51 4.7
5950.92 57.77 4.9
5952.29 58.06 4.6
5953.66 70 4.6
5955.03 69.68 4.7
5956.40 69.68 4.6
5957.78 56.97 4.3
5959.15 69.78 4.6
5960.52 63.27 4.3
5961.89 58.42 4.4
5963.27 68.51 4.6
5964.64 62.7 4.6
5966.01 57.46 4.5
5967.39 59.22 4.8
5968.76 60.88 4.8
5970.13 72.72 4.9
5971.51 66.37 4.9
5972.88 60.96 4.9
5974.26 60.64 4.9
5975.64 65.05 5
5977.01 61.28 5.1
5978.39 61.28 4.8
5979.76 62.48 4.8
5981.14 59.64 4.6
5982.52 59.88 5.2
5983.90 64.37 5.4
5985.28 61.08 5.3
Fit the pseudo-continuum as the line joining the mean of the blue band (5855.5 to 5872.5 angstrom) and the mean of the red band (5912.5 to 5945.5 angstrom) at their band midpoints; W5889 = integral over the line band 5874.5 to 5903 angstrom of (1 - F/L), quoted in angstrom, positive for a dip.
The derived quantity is 3.2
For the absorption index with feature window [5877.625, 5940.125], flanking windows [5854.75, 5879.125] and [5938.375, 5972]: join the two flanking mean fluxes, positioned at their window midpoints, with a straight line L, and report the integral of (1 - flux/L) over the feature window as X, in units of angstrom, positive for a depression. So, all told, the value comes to 4.4 angstrom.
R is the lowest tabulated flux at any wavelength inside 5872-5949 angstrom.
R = 43.31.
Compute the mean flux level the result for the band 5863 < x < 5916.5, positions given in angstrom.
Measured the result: 59.2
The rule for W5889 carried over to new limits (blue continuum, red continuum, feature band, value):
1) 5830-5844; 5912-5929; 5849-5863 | 0.5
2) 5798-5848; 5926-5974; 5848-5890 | 2.1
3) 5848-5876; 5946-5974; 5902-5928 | 0.6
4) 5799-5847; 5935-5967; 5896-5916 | 1.3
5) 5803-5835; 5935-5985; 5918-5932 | 0.5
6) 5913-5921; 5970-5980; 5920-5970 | 0.2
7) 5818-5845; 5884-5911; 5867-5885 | -0.5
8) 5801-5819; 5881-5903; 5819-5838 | -2.2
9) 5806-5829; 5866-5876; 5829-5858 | -0.2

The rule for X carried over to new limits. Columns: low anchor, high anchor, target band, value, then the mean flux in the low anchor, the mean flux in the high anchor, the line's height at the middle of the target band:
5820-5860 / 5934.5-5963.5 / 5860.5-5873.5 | 0.5 angstrom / 67.2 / 63.5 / 66.3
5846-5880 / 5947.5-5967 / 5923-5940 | 0.3 angstrom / 63.7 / 62.9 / 63.1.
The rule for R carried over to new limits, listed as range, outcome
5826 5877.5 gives 56.73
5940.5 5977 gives 56.39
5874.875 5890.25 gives 50.16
